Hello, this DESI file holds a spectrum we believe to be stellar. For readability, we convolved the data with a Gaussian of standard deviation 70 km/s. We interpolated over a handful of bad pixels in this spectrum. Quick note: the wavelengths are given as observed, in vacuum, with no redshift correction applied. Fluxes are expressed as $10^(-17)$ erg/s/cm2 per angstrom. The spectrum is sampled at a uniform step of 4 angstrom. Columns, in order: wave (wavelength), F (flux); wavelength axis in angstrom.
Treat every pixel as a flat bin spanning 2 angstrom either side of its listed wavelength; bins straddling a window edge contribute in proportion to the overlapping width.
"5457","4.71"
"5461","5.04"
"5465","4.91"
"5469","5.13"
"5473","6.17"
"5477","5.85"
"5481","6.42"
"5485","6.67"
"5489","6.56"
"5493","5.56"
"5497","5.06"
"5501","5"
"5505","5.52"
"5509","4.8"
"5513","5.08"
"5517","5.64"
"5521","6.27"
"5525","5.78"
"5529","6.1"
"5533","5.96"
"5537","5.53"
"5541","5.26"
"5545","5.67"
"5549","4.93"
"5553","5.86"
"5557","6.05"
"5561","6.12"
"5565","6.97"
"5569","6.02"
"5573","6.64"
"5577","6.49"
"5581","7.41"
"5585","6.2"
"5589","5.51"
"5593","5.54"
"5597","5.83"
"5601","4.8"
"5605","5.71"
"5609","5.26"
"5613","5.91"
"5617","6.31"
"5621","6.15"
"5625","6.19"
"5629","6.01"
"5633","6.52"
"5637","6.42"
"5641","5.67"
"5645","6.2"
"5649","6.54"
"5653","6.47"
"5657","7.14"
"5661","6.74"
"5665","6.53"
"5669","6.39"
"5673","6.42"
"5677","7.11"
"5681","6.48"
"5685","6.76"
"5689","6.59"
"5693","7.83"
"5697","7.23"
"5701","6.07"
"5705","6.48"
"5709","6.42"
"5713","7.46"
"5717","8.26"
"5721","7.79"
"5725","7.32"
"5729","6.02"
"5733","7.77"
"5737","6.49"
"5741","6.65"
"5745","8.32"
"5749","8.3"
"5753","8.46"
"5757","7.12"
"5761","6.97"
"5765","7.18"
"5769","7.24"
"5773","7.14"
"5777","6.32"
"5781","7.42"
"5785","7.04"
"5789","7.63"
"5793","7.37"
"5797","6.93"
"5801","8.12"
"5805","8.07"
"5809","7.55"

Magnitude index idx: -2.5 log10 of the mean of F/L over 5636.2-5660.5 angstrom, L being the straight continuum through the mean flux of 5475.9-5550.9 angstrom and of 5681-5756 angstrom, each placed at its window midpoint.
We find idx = 0.04 mag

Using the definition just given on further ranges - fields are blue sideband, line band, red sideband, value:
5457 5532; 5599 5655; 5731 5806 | 0.082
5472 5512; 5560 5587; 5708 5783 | -0.055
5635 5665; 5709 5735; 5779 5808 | -0.056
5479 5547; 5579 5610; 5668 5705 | 0.071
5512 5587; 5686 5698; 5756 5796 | -0.071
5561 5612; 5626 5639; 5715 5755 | 0.032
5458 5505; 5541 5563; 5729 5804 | 0.070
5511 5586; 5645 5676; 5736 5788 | 0.014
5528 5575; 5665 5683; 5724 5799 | 0.017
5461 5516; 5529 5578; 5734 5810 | 0.007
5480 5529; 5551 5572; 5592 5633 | -0.084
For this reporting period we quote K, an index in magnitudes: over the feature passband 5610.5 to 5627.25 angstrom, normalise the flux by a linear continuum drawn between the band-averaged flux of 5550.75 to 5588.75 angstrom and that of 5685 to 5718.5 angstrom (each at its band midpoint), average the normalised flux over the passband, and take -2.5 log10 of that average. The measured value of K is 0.08 mag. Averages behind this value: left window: 6.37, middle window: 6.11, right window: 7.01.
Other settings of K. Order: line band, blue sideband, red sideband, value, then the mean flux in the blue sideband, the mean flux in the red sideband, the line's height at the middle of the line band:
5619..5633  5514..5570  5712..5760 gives 0.066 mag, 5.85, 7.49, 6.56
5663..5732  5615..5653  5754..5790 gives -0.040 mag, 6.24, 7.14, 6.65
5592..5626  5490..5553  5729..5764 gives 0.093 mag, 5.51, 7.42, 6.25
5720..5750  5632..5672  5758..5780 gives -0.068 mag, 6.46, 7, 6.84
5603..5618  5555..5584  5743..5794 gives 0.164 mag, 6.52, 7.42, 6.7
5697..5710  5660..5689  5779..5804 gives 0.061 mag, 6.63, 7.44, 6.83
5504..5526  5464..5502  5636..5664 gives 0.077 mag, 5.77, 6.46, 5.91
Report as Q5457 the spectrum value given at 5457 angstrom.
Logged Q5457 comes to 4.71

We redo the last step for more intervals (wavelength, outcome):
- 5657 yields 7.14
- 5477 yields 5.85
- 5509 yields 4.8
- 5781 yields 7.42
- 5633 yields 6.52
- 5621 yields 6.15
